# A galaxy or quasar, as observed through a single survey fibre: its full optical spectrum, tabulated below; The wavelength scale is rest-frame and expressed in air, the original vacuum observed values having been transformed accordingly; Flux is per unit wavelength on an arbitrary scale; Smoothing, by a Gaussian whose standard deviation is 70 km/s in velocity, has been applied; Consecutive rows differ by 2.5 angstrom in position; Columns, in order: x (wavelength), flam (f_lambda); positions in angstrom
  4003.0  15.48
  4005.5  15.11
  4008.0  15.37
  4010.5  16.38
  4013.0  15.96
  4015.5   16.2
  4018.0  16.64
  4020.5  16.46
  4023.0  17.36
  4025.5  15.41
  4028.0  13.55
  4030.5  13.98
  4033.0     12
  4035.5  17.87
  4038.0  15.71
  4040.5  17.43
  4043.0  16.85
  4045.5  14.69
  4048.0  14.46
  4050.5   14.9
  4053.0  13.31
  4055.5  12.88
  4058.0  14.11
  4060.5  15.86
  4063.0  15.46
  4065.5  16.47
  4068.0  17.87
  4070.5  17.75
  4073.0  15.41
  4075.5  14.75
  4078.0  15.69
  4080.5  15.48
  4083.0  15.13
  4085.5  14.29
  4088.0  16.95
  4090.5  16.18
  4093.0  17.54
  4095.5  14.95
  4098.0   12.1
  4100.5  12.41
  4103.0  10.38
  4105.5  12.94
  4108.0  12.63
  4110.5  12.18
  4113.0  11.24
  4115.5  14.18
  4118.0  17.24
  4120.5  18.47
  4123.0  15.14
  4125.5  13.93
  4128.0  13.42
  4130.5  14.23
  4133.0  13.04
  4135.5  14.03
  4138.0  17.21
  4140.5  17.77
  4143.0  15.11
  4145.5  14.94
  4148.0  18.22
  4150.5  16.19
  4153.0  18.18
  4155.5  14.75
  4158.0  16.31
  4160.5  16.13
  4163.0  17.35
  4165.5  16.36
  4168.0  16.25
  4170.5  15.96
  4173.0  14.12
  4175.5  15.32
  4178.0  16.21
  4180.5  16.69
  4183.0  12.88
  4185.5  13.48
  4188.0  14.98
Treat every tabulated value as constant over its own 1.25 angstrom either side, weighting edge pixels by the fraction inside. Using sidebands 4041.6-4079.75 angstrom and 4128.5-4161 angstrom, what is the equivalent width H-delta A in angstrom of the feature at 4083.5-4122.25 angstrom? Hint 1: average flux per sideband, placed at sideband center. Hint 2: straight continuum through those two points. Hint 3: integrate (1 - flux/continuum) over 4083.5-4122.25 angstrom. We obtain 3.3 angstrom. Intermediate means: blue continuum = 15.4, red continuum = 15.8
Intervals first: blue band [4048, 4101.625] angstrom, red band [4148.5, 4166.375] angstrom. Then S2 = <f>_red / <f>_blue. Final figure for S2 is 1.1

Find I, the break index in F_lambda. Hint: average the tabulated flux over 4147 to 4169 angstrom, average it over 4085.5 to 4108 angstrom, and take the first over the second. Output 1.18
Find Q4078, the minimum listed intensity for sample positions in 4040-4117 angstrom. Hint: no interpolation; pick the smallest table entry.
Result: 10.38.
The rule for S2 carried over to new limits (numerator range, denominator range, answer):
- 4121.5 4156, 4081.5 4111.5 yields 1.11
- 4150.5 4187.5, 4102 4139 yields 1.12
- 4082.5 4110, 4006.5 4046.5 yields 0.89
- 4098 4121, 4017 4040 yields 0.86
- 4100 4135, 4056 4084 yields 0.87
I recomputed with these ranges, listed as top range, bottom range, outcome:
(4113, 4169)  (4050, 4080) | 1.02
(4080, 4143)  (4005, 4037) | 0.93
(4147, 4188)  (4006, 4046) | 1.01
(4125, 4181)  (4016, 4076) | 1.02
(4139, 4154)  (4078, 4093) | 1.06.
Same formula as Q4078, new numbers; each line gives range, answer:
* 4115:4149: 13.04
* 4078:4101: 12.1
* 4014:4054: 12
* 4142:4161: 14.75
